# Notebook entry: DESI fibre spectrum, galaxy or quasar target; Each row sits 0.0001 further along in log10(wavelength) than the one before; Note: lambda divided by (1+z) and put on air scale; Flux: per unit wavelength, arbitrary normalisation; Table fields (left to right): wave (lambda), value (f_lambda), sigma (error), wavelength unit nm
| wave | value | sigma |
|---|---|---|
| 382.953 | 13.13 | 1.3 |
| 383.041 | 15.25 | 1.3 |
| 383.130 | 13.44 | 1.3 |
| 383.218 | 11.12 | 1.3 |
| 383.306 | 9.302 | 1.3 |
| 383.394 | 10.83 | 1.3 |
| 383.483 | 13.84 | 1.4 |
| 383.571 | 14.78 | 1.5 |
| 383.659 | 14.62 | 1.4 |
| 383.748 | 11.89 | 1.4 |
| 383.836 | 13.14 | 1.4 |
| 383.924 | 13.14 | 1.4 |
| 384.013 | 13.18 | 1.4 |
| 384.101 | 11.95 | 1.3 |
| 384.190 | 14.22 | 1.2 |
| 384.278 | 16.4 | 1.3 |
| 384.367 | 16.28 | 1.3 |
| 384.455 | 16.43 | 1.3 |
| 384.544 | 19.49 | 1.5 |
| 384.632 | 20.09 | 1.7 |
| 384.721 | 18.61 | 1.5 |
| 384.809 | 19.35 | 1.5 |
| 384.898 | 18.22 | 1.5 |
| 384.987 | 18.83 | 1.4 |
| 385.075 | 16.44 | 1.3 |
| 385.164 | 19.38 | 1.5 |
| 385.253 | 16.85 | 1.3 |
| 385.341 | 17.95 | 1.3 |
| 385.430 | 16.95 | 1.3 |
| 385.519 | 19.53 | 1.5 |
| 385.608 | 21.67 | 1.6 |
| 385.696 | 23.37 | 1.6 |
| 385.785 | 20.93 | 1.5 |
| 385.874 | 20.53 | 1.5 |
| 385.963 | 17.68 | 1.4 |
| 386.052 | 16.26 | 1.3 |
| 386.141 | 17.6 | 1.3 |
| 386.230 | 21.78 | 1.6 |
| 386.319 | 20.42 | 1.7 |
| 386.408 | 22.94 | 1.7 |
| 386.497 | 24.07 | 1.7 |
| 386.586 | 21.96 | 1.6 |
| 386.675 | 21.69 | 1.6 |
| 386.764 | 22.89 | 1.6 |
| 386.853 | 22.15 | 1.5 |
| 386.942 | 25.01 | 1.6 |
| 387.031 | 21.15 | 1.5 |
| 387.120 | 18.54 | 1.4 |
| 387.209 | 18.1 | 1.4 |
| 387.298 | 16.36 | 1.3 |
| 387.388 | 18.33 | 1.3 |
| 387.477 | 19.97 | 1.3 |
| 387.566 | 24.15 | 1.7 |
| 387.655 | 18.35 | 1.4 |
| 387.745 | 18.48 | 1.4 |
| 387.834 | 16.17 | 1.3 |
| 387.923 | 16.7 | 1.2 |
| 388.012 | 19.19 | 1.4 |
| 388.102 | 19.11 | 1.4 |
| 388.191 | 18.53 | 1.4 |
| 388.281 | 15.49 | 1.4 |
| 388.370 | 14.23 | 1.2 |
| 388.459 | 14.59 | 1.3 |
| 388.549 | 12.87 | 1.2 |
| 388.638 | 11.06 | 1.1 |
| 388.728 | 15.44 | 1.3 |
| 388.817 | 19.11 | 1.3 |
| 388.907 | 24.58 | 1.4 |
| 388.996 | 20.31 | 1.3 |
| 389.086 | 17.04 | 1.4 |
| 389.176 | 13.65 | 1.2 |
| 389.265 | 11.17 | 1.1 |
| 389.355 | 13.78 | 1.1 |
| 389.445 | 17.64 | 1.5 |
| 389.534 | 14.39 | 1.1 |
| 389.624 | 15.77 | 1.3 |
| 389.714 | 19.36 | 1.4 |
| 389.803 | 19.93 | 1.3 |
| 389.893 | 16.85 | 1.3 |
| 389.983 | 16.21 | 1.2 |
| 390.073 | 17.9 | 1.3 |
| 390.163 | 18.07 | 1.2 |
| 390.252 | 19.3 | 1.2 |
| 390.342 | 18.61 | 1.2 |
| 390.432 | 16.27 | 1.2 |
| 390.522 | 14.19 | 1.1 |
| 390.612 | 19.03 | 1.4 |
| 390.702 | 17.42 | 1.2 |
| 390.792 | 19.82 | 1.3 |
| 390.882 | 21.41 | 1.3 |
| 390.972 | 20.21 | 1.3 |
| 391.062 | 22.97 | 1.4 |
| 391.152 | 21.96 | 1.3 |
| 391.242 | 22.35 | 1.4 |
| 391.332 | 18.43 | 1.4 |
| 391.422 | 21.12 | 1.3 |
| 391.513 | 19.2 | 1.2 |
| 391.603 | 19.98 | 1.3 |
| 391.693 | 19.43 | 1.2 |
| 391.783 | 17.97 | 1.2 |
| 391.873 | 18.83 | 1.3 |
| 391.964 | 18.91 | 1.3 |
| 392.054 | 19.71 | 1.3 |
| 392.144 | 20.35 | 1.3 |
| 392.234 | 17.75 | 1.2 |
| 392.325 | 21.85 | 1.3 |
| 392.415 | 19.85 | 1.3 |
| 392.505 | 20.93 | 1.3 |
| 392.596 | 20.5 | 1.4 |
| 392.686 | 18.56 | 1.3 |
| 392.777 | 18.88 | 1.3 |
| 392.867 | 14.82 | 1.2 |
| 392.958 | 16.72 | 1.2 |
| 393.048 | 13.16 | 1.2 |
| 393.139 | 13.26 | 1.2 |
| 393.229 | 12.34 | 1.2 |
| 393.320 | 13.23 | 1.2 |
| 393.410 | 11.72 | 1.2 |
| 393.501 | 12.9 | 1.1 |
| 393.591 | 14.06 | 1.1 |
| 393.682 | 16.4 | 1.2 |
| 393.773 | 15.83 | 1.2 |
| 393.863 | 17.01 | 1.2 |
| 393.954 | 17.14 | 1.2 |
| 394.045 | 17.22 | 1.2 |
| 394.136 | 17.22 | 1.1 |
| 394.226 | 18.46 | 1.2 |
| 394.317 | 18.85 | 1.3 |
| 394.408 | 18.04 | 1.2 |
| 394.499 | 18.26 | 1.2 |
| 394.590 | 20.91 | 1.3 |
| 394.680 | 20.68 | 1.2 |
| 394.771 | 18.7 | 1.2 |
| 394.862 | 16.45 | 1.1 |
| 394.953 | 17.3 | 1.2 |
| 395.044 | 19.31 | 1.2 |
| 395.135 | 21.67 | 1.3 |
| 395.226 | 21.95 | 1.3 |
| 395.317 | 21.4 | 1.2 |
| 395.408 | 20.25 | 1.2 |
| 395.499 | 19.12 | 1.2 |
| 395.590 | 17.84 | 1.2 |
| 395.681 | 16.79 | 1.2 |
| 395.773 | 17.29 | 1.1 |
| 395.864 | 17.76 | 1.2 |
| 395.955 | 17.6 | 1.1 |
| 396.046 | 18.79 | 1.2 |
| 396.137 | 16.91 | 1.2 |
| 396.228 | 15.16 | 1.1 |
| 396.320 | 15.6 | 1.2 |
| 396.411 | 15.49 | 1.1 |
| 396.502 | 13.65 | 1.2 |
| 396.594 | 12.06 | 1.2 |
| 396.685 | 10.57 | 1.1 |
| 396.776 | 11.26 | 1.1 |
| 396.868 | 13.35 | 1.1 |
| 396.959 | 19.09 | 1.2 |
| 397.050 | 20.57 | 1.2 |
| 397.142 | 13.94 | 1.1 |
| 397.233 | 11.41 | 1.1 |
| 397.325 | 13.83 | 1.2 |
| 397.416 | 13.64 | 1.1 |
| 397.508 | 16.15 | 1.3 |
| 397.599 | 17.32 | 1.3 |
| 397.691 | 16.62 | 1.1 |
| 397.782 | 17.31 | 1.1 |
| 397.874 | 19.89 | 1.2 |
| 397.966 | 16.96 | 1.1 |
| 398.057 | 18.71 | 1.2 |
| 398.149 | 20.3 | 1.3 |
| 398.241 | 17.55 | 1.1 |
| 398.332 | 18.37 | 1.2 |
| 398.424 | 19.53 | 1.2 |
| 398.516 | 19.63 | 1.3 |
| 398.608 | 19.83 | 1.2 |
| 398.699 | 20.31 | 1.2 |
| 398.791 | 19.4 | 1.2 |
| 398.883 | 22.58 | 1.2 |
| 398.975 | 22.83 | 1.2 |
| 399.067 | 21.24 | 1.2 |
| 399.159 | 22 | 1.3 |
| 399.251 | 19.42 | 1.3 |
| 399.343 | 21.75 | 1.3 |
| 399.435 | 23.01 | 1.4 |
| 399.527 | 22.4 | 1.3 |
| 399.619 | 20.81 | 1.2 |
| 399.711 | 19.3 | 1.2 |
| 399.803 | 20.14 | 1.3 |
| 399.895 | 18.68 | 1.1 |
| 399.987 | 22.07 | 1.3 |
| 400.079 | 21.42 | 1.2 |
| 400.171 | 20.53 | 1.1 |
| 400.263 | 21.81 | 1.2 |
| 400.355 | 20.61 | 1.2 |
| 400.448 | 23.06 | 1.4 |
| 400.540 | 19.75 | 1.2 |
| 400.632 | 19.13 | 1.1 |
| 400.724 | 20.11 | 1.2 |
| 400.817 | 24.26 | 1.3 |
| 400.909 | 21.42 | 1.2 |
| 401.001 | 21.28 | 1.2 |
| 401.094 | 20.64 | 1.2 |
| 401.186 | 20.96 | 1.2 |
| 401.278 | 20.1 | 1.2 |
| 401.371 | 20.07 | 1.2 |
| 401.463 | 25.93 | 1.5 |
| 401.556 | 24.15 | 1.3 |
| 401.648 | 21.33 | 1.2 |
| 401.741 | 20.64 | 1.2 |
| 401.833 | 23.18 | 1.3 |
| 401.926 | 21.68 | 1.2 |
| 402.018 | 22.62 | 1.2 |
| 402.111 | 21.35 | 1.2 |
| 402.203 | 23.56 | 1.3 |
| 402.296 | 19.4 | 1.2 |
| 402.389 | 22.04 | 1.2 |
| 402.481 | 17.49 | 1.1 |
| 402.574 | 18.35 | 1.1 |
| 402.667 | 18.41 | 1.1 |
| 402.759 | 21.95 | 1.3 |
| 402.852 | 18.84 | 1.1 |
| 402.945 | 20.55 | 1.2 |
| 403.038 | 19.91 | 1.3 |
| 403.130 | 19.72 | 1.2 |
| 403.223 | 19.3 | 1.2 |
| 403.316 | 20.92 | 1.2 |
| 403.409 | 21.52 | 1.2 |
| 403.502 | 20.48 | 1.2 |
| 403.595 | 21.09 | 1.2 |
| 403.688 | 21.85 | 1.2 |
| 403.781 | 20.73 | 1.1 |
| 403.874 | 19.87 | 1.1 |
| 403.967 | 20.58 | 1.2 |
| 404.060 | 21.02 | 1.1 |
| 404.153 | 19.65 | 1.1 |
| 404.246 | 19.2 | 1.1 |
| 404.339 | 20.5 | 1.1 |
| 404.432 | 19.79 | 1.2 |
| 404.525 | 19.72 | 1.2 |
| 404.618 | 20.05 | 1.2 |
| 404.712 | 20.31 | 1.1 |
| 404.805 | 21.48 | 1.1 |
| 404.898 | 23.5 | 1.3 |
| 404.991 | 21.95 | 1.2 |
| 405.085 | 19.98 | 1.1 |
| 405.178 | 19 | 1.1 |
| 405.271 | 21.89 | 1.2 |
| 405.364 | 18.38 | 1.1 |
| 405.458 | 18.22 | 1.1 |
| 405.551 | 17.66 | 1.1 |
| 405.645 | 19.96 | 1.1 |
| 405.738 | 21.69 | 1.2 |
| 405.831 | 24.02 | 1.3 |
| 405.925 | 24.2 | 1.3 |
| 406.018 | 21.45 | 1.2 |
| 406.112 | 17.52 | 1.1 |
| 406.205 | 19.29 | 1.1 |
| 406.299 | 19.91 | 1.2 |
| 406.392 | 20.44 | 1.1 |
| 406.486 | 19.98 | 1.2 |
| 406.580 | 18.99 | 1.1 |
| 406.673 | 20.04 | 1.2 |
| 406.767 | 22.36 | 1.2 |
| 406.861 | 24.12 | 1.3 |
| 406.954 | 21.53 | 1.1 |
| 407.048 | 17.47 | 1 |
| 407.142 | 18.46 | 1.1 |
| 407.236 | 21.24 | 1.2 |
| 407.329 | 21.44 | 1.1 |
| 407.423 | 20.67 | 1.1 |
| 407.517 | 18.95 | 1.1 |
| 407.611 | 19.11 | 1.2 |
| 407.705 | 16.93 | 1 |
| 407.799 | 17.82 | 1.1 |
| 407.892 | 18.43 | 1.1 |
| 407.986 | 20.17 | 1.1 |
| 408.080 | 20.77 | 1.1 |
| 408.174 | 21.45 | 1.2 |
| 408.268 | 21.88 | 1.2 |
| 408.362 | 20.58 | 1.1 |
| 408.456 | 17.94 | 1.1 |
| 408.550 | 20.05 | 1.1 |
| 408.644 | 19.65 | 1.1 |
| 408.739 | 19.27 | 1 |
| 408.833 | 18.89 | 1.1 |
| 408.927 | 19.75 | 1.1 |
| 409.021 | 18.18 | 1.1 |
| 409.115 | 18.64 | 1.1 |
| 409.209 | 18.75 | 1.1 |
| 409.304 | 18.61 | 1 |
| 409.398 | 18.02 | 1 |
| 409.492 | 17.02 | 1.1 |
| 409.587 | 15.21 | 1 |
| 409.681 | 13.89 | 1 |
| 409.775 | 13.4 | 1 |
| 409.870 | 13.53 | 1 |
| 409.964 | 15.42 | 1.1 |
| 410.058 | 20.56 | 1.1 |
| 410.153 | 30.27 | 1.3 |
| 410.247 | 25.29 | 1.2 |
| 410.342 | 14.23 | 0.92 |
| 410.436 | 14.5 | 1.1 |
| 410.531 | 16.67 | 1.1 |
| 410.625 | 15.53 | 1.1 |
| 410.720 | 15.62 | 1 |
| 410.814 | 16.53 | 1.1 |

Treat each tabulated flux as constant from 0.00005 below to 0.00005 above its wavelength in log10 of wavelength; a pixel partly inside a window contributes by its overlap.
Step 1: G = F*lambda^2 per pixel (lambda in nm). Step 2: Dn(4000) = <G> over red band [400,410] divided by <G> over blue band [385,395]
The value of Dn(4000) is 1.2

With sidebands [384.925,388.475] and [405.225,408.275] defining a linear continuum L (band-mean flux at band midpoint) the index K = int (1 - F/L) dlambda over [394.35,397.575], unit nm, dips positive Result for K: 0.46 nm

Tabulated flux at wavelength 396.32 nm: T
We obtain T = 15.6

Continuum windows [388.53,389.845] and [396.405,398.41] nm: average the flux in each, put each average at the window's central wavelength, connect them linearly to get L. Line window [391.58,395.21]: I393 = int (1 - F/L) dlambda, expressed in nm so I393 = -0.331 nm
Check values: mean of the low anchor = 16.5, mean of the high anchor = 15.9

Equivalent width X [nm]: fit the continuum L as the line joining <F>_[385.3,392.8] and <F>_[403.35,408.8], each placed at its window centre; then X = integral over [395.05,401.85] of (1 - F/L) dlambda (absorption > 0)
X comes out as 0.20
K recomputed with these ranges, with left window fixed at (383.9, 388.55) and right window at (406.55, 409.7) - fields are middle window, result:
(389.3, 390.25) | 0.088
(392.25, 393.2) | 0.056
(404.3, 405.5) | -0.070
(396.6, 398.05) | 0.271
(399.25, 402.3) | -0.368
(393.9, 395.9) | 0.019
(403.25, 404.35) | -0.079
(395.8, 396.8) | 0.204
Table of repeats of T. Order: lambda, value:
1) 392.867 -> 14.82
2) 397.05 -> 20.57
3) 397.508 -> 16.15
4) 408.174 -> 21.45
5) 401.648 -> 21.33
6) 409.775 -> 13.4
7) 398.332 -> 18.37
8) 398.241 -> 17.55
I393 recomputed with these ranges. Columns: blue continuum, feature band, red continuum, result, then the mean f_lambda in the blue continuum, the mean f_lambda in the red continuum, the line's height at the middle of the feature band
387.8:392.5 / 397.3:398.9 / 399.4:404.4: 0.14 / 18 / 20.9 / 20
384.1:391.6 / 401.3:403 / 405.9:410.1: -0.20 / 18.5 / 19.1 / 19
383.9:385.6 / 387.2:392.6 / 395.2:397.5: -0.48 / 17.2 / 16.2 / 16.7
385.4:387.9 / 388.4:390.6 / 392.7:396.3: 0.29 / 20.2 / 17.2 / 19.1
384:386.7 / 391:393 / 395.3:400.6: -0.11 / 18.8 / 18.3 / 18.6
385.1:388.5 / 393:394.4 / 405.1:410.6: 0.29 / 19.4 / 19.4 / 19.4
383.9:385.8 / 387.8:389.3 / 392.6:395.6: 0.09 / 17.7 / 17.3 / 17.5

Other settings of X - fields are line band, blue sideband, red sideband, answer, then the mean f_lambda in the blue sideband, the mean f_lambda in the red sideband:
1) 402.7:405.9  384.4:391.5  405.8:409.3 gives -0.12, 18.7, 20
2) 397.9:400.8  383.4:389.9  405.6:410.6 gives -0.27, 17.8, 19.4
